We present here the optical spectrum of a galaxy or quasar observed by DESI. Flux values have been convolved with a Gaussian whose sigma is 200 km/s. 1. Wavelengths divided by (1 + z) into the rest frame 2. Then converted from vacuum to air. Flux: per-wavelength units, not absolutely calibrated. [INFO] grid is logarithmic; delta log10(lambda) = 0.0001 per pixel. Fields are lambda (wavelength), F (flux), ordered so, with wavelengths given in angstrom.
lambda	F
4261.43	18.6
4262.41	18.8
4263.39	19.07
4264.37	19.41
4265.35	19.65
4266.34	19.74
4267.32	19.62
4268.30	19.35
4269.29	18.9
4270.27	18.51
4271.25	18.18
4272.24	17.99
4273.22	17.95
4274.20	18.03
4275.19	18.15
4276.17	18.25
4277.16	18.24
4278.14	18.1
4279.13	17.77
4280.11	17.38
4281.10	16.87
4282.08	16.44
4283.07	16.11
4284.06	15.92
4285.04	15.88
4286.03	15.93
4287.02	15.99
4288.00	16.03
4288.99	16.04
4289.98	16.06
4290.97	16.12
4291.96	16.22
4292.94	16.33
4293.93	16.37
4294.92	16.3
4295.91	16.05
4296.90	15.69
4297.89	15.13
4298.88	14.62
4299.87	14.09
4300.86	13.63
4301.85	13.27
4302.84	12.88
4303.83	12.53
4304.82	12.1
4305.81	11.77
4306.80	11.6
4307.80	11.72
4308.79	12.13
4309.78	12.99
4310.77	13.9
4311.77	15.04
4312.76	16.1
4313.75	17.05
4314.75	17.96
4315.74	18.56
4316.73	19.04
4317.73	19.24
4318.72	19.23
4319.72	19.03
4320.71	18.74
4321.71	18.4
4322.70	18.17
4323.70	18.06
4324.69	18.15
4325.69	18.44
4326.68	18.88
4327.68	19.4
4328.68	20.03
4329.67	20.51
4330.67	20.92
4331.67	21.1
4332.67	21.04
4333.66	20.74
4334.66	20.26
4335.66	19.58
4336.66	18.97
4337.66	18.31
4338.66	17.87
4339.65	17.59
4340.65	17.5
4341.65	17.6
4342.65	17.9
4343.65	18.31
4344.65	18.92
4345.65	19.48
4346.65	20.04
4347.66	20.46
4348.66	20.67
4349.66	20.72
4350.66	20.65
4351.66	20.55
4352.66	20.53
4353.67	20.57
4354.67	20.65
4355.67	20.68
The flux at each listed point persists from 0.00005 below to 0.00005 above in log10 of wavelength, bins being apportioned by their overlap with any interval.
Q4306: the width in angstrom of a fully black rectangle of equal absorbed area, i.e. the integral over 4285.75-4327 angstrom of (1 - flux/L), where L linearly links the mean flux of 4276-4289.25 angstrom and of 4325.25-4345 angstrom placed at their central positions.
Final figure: 4.72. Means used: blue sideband 16.8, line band 15.8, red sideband 19.2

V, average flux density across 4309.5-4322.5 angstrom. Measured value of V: 17.4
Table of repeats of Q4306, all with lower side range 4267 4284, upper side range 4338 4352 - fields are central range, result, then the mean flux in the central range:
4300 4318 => 3.9 angstrom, 14.5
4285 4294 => 1.0 angstrom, 16.1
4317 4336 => -0.6 angstrom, 19.5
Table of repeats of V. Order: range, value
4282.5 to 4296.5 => 16.1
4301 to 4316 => 13.9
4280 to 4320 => 15.5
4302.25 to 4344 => 17.4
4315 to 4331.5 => 19.1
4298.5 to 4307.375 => 12.9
